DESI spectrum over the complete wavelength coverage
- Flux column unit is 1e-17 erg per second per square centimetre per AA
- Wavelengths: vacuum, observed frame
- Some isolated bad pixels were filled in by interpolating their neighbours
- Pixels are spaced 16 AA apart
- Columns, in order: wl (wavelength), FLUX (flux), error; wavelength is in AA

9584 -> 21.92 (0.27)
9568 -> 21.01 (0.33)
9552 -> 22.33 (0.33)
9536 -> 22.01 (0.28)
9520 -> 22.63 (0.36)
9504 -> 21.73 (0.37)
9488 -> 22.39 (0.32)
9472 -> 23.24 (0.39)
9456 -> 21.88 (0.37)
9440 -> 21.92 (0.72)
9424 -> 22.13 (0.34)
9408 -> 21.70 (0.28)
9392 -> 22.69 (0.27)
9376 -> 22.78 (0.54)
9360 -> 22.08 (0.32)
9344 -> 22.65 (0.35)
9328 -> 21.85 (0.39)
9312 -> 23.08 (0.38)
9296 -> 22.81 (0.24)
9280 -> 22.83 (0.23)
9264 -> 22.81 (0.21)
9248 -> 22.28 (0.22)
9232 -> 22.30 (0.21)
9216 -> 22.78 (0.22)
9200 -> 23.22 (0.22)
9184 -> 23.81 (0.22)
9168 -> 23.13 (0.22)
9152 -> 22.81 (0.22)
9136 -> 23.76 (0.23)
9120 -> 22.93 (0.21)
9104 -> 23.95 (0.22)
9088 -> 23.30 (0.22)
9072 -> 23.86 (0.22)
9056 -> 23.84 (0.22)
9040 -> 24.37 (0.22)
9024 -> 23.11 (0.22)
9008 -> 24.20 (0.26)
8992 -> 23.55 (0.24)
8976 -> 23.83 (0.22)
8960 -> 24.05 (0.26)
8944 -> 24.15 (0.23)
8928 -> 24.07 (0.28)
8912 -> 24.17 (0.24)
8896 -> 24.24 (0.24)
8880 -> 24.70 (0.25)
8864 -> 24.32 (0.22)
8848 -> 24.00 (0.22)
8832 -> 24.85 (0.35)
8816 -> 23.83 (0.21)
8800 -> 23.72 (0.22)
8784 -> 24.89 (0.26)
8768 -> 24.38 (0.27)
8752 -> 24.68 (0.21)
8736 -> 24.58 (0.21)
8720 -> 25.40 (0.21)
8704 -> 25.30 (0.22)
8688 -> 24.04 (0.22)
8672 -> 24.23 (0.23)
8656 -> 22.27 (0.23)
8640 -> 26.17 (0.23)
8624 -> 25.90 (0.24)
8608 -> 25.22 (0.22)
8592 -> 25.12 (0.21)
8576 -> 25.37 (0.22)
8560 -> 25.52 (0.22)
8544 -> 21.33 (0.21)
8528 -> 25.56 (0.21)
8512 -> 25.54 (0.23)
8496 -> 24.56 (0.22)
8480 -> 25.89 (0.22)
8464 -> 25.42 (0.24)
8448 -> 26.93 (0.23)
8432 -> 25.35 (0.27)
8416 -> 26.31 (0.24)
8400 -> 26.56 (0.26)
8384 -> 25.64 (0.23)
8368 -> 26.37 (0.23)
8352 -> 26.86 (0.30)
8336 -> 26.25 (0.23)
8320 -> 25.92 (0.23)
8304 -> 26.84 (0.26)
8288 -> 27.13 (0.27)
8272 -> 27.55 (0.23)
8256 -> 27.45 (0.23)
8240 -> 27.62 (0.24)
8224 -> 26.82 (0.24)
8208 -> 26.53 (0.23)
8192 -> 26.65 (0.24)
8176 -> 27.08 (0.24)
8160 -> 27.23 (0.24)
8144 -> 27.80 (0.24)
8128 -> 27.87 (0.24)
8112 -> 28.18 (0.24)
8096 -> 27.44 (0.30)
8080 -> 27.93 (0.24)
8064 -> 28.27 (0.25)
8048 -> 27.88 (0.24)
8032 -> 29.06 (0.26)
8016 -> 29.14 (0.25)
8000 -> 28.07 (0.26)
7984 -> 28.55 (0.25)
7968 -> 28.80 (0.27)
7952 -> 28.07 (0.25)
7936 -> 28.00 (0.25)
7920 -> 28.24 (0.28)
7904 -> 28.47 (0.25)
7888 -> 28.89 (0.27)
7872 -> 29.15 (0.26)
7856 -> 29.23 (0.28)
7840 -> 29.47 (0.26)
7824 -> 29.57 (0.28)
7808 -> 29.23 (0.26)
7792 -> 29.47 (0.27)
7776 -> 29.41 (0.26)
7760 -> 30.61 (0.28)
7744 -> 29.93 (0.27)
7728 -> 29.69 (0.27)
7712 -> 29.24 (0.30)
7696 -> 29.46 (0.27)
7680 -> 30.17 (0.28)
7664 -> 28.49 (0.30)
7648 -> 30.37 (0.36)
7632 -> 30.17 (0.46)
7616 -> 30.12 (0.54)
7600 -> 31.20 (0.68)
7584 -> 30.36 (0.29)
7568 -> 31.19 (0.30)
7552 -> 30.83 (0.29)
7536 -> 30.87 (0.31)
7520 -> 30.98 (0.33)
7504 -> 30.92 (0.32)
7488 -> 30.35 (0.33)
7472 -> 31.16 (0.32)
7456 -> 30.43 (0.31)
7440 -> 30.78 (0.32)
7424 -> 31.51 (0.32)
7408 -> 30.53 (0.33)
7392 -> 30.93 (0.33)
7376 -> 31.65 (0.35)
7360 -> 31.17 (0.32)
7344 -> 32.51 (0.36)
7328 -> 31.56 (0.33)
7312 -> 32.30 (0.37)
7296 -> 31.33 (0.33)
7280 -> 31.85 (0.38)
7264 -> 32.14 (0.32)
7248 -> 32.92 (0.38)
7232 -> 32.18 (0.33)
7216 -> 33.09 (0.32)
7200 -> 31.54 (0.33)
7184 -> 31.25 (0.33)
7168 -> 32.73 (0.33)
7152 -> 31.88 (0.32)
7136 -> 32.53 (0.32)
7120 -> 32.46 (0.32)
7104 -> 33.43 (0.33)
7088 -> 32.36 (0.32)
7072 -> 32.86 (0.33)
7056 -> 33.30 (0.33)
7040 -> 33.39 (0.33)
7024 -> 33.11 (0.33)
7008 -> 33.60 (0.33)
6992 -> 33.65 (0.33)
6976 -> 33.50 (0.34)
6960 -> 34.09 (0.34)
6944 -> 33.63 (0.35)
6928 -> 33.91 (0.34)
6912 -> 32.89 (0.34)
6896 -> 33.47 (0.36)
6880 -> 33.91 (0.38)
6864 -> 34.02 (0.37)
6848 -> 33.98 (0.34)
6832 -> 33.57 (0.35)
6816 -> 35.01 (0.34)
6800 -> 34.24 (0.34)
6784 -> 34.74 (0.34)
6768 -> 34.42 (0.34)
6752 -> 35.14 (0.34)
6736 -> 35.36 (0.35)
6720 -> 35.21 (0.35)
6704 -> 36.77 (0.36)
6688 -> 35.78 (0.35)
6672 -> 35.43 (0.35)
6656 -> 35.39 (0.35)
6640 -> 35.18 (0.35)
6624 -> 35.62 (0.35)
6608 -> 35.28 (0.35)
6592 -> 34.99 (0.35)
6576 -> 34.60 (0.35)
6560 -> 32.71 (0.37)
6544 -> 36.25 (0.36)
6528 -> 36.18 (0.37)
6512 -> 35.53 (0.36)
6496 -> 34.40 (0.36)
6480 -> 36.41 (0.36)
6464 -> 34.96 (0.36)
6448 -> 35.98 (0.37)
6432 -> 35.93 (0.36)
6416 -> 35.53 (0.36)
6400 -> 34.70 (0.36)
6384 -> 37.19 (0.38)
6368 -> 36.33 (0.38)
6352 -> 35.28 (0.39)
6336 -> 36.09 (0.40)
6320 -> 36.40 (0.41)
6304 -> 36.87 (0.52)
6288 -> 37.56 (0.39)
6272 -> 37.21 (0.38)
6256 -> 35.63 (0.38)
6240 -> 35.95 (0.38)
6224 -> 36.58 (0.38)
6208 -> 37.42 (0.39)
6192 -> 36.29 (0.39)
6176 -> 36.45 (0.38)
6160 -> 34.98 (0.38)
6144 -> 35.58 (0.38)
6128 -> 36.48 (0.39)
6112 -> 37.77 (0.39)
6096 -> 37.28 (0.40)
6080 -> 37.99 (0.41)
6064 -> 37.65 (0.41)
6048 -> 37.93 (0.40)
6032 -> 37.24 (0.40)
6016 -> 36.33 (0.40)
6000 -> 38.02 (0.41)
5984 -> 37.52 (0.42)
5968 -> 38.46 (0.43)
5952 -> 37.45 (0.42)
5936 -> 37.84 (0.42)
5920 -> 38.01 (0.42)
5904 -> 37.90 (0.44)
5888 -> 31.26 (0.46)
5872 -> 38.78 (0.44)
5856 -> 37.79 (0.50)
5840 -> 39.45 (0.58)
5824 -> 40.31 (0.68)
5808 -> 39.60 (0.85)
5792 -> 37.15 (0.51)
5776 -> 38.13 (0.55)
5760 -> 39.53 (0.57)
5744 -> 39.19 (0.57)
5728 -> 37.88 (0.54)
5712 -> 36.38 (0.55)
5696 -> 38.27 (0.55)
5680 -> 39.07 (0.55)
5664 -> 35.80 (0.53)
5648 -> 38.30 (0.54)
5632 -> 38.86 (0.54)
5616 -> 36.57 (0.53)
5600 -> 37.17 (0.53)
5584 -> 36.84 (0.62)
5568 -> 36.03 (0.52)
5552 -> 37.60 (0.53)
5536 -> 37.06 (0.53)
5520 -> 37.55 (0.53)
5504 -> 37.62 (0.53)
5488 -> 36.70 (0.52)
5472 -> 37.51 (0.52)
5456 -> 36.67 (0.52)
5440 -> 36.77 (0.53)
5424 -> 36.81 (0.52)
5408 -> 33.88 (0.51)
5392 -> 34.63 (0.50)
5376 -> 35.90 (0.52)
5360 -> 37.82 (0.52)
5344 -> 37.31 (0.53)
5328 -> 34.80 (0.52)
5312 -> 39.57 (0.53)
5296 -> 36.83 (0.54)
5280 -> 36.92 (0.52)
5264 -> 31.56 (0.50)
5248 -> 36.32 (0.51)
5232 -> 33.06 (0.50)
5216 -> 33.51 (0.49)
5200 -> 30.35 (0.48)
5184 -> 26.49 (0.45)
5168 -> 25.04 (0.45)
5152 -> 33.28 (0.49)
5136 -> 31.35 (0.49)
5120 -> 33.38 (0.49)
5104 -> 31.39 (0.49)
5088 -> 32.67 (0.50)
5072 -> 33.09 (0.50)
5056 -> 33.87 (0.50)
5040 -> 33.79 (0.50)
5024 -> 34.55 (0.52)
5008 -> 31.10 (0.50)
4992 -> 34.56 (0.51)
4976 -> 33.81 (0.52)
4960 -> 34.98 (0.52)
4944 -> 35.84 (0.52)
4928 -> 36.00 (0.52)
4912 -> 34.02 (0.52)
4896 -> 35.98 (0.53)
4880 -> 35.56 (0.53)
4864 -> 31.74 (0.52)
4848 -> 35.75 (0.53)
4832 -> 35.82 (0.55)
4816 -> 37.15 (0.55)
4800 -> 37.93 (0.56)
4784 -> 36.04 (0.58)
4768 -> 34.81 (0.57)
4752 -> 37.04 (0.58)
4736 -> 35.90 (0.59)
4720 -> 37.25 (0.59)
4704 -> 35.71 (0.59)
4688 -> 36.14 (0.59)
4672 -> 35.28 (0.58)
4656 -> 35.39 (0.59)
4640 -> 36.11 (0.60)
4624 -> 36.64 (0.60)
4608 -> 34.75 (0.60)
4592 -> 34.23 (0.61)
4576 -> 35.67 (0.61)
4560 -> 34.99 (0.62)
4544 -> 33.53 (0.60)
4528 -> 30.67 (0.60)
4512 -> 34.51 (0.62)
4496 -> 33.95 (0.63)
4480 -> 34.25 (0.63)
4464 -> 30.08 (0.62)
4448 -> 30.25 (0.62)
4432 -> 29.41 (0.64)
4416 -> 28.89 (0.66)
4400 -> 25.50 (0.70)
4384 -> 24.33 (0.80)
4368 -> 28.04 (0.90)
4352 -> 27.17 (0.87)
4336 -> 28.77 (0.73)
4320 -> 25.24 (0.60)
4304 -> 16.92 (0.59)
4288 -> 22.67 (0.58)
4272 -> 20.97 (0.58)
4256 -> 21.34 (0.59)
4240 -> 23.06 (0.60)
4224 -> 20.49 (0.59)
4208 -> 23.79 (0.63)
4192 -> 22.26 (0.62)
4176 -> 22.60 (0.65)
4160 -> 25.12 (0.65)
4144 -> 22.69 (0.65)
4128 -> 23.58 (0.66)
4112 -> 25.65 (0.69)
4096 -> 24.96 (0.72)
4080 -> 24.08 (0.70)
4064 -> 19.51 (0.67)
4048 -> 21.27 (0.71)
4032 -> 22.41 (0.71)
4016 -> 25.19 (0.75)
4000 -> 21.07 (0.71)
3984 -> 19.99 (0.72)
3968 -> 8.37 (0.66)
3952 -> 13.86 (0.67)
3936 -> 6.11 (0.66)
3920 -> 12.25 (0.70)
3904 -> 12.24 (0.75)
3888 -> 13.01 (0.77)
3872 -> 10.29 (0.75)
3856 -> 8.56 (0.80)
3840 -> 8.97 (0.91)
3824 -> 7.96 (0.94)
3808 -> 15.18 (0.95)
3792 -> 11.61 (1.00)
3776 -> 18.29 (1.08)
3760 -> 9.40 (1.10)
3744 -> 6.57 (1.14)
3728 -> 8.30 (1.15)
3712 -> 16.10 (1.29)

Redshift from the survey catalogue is 0.00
